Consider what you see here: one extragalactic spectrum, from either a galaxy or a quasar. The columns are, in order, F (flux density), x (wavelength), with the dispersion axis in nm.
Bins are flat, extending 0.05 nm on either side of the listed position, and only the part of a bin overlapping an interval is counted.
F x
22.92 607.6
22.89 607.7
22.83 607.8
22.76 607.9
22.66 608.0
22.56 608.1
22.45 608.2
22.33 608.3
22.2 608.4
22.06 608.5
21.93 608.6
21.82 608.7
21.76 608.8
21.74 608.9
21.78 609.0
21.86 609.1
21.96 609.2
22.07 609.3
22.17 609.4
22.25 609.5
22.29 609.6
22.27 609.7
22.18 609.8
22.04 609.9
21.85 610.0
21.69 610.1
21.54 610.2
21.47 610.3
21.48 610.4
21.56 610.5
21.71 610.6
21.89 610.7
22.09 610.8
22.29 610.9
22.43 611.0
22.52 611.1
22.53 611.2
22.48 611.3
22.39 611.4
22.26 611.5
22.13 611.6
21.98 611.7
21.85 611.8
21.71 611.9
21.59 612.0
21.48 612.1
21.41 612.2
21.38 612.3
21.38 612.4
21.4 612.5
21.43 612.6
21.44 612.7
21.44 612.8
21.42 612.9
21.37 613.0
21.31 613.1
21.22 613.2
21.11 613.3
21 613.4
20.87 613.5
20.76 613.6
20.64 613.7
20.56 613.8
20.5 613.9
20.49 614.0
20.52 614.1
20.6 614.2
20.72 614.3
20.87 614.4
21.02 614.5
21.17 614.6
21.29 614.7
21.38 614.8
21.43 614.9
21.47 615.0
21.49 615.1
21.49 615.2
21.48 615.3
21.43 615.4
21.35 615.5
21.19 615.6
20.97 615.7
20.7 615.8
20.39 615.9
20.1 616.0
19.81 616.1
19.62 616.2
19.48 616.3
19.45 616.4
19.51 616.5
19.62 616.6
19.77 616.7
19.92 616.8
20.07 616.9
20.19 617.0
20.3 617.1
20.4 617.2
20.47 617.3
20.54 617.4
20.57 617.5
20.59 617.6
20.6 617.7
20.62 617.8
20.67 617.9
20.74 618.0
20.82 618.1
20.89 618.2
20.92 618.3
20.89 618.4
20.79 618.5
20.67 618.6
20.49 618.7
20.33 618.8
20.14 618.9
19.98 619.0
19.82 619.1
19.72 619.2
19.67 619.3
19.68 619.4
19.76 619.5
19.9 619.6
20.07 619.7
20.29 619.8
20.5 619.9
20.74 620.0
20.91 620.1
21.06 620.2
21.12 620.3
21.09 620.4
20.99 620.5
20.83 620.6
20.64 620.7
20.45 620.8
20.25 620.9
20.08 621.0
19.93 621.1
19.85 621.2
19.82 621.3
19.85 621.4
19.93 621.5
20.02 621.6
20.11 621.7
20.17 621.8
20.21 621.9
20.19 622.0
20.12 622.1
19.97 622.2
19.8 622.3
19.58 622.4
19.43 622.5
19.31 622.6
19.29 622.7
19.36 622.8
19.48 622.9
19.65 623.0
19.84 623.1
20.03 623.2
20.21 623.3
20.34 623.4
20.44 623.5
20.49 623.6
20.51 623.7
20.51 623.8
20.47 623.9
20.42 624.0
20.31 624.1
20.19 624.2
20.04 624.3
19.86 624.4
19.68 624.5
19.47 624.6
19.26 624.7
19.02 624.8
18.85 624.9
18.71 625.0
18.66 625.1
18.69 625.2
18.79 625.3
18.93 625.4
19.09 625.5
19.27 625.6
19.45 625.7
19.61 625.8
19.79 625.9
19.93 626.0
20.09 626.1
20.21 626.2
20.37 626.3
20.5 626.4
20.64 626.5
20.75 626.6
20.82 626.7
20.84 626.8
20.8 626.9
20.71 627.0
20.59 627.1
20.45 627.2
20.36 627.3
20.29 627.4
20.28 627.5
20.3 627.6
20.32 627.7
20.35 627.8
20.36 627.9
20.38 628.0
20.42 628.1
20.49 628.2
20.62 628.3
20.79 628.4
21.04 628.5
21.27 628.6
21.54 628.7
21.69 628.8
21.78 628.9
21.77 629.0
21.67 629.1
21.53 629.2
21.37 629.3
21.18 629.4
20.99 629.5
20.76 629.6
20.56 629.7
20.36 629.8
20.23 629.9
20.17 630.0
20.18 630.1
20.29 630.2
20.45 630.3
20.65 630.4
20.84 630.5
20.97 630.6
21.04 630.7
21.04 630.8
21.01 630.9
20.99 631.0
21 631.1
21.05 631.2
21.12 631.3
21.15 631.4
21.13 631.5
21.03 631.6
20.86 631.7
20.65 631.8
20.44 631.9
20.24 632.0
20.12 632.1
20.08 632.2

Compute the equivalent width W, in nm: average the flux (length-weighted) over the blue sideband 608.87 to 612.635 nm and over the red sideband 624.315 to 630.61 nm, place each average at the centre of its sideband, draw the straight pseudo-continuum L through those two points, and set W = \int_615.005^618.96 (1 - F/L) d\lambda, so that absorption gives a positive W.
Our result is 0.15 nm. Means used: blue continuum 21.9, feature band 20.5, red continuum 20.3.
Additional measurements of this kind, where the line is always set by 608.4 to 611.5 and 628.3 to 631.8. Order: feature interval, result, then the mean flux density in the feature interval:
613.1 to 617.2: 0.21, 20.7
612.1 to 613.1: 0.02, 21.4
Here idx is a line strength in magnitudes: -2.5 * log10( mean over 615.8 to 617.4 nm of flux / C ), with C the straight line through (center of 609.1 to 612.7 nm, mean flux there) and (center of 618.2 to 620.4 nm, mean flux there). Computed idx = 0.05 mag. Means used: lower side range 21.9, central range 20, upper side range 20.4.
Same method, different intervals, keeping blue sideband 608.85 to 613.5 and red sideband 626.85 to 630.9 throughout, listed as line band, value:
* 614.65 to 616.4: 0.036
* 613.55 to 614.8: 0.043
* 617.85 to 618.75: 0.032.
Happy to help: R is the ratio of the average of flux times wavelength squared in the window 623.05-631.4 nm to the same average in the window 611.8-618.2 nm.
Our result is 1.0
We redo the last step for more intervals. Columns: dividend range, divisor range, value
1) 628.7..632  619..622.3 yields 1.07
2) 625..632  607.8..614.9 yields 1.00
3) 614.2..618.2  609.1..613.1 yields 0.96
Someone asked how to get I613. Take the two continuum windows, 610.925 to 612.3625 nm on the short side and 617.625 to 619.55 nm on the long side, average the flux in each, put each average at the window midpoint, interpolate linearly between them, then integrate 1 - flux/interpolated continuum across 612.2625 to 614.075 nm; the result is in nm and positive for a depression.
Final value 0.05 nm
